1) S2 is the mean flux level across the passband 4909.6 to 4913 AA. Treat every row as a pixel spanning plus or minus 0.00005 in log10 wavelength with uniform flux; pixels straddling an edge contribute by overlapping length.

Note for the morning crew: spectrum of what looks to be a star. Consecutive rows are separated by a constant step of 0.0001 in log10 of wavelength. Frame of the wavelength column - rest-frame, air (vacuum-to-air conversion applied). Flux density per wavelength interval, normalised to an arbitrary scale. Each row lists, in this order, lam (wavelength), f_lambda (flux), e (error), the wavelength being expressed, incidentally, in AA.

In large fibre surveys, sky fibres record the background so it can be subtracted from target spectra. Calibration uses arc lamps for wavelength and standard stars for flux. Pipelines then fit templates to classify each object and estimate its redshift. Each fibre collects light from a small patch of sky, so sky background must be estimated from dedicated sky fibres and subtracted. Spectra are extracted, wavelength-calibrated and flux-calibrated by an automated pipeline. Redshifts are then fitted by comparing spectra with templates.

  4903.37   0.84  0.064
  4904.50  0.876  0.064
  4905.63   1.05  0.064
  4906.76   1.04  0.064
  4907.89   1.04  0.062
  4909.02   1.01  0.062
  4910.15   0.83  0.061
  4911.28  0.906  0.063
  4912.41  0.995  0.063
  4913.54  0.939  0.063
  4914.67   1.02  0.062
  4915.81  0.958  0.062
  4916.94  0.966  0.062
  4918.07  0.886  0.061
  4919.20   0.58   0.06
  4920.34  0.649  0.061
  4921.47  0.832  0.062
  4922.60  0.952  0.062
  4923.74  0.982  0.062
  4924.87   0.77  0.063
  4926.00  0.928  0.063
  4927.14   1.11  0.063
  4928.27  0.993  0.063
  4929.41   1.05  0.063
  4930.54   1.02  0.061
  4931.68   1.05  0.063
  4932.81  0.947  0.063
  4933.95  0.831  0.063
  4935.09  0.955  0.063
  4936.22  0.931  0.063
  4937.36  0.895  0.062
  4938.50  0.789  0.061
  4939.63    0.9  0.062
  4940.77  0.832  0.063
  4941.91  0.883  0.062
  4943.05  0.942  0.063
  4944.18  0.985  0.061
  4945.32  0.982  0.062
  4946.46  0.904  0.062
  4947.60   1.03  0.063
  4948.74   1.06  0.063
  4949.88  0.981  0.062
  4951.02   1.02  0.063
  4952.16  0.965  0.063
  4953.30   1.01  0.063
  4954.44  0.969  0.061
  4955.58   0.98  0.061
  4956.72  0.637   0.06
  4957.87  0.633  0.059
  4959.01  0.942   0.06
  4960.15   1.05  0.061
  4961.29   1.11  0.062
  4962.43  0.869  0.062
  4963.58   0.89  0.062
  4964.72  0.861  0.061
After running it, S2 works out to 0.912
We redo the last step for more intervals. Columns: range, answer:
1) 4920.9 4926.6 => 0.894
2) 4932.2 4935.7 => 0.914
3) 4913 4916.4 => 0.971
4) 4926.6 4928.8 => 1.05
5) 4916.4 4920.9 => 0.769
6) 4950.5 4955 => 0.991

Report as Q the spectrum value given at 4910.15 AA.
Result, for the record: 0.83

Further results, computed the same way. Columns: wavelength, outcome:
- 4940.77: 0.832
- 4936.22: 0.931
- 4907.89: 1.04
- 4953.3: 1.01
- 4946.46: 0.904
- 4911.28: 0.906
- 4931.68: 1.05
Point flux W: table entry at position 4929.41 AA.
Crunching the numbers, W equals 1.05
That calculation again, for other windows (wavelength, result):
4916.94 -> 0.966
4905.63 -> 1.05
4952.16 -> 0.965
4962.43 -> 0.869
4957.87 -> 0.633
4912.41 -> 0.995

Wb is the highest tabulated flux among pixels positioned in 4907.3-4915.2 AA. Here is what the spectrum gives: 1.04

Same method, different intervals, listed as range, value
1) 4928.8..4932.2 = 1.05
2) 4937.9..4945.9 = 0.985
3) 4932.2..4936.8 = 0.955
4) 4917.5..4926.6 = 0.982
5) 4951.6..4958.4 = 1.01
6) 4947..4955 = 1.06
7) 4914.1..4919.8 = 1.02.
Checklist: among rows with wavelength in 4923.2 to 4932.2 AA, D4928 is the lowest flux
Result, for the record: 0.77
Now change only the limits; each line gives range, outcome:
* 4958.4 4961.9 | 0.942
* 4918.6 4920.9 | 0.58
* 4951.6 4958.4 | 0.633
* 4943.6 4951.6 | 0.904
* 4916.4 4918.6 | 0.886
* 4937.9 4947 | 0.789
